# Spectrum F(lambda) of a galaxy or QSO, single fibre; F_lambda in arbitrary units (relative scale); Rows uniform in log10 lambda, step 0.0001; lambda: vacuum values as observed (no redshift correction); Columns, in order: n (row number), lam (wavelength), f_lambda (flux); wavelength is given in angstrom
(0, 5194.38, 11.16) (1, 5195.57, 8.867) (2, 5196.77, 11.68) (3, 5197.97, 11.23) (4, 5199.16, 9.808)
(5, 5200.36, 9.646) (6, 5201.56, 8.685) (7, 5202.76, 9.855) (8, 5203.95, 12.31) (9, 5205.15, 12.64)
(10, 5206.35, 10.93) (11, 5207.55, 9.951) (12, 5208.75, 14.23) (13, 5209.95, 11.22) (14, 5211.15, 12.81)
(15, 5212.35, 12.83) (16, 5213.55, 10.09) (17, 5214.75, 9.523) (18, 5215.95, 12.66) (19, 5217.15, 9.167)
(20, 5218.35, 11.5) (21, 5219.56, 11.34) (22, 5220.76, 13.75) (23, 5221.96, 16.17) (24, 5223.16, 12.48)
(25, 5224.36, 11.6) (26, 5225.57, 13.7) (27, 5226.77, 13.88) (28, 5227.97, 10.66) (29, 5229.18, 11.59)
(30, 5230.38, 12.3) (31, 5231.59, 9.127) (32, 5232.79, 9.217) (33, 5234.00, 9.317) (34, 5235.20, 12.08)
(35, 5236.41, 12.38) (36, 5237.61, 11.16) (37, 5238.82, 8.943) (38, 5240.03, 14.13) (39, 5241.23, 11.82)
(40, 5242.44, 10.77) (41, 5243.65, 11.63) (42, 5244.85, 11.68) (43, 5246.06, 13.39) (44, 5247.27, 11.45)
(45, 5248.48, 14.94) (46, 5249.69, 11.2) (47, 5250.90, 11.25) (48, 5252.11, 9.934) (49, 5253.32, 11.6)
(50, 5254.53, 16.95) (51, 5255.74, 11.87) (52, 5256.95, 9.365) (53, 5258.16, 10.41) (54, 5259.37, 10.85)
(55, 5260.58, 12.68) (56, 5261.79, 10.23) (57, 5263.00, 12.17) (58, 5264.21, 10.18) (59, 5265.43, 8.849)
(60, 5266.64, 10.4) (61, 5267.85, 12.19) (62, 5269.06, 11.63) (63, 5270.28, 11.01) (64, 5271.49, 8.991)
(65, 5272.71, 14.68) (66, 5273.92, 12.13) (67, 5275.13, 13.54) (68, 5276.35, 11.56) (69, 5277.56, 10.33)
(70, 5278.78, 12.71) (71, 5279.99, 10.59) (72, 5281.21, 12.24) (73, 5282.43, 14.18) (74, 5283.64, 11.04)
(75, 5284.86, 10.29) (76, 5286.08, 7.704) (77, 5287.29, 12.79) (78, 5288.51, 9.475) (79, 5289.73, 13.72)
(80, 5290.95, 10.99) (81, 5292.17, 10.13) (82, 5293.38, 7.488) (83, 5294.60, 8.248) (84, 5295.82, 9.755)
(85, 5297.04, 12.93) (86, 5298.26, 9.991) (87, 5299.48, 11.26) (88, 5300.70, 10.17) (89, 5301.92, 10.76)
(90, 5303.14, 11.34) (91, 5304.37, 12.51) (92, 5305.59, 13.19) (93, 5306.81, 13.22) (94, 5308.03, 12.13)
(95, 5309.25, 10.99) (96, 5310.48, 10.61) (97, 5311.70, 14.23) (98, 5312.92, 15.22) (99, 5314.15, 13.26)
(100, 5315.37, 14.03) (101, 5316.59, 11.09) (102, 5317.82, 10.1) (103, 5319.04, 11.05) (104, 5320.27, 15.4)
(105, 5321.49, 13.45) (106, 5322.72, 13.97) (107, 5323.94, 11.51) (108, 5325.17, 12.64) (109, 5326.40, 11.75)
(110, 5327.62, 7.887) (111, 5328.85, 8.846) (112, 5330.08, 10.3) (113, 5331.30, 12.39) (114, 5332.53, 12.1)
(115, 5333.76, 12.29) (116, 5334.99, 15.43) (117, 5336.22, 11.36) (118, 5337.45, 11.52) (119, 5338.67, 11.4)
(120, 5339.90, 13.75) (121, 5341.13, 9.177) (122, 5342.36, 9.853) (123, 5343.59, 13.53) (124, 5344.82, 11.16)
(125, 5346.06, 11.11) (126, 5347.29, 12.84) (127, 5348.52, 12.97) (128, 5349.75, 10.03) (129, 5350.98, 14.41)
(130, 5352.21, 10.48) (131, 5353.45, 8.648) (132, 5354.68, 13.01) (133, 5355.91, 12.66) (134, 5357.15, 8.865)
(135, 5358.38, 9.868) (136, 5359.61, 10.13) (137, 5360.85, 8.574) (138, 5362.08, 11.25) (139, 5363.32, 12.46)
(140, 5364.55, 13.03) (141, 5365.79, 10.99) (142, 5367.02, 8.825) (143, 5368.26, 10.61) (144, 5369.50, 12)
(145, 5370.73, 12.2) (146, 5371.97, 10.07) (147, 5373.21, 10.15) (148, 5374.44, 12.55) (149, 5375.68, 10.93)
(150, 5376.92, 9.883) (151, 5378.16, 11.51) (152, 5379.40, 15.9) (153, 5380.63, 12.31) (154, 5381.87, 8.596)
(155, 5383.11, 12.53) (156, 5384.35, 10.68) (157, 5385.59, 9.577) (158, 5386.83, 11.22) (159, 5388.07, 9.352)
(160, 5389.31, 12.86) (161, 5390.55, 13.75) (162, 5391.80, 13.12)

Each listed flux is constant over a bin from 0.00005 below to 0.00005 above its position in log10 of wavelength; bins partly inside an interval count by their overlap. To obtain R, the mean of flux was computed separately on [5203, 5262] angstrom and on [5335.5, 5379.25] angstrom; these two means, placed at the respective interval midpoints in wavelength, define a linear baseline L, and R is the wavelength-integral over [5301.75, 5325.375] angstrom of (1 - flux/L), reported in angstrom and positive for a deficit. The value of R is -2.4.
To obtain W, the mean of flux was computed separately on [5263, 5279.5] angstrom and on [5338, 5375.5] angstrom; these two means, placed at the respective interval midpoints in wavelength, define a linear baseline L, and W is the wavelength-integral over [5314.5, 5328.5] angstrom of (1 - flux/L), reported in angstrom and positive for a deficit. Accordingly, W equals -0.9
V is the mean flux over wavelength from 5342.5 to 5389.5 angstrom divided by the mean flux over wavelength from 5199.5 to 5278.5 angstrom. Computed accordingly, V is 0.97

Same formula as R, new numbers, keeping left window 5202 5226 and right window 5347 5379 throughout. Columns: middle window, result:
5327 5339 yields -0.1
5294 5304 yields 0.7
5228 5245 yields 1.0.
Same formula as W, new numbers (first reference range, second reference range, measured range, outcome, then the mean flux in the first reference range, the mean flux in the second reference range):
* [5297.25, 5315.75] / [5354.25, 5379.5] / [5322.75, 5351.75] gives -0.19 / 12.2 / 11.1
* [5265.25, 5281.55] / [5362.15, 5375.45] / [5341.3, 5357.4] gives -0.24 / 11.5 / 11.3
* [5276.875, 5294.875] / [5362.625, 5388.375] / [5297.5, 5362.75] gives -3.91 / 10.8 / 11.2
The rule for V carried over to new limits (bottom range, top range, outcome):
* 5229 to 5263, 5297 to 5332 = 1.03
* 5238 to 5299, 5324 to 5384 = 1.00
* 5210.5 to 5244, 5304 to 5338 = 1.05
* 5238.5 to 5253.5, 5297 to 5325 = 1.04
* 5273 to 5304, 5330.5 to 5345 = 1.09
